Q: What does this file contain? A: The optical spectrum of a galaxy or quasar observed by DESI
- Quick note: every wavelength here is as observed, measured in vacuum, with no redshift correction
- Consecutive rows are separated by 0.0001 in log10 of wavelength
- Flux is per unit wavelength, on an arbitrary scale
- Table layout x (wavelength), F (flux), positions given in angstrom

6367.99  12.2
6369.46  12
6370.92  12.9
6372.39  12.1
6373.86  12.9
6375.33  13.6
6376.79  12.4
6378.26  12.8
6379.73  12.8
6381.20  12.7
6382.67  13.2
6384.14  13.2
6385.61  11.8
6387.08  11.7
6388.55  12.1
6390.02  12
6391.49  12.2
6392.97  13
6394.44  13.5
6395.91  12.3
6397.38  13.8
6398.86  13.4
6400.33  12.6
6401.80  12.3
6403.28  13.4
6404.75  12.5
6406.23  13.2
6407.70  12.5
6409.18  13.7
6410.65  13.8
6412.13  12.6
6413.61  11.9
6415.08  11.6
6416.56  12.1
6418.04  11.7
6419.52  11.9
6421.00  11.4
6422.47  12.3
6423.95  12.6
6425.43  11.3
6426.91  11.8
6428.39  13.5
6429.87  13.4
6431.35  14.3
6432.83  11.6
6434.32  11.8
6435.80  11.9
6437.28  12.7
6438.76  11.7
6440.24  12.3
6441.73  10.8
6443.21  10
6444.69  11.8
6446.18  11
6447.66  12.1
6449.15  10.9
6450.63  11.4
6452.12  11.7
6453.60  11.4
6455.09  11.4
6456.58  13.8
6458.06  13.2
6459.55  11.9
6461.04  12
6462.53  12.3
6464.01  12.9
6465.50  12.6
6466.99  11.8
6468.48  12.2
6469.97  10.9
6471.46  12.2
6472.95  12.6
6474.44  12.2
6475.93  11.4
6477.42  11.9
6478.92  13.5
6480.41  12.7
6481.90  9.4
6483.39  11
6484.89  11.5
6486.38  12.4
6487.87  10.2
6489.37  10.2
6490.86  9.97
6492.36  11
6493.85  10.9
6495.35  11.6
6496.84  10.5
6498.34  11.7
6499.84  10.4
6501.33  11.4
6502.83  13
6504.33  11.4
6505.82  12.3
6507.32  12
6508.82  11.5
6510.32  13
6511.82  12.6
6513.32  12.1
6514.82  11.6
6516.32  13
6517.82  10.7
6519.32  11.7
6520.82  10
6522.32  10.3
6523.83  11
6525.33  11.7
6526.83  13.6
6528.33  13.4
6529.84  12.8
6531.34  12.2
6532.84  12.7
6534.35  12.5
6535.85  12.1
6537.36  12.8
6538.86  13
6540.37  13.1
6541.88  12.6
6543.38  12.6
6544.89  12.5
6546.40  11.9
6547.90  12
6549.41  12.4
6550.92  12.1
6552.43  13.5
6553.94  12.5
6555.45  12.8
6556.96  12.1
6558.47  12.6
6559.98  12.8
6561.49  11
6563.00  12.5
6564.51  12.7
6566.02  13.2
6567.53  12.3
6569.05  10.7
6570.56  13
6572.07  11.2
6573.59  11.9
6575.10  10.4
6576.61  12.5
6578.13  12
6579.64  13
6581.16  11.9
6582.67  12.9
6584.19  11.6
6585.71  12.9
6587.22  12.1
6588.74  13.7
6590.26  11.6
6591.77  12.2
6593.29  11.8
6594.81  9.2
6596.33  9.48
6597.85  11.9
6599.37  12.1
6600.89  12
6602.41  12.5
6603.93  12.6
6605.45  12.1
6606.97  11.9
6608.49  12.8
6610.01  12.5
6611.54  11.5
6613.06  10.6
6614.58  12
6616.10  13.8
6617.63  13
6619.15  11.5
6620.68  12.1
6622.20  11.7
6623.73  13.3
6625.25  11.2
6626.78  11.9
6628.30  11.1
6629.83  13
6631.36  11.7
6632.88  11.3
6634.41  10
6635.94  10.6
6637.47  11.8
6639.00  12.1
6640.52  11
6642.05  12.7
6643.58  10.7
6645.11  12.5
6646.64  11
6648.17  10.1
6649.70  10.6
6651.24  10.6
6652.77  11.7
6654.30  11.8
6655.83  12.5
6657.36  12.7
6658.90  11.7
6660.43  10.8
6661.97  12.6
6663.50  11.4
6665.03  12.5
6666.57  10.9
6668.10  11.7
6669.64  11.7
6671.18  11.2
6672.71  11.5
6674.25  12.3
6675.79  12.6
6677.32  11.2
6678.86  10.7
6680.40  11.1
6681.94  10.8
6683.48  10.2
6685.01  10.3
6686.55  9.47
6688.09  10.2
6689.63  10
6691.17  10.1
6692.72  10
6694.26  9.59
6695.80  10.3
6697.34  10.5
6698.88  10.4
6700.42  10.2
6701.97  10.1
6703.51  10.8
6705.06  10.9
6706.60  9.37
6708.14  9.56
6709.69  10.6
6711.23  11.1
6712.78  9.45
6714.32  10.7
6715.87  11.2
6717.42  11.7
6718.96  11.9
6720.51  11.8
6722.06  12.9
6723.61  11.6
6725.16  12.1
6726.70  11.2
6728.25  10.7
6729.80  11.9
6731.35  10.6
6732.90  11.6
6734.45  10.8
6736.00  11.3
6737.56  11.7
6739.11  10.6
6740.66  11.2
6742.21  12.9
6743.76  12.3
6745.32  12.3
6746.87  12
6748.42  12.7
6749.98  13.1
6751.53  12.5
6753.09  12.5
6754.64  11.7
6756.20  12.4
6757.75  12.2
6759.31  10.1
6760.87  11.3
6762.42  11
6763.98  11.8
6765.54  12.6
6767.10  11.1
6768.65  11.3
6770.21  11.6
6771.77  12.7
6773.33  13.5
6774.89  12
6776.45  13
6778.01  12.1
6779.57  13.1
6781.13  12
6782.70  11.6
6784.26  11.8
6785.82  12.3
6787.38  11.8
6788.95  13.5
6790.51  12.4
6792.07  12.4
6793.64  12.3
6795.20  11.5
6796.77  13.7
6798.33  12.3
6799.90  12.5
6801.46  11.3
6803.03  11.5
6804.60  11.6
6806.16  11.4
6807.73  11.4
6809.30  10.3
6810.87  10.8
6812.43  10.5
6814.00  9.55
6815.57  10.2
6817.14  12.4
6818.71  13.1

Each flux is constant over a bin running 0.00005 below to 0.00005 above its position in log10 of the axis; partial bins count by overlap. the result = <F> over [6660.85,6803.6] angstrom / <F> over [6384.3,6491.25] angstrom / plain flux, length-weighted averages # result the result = 0.9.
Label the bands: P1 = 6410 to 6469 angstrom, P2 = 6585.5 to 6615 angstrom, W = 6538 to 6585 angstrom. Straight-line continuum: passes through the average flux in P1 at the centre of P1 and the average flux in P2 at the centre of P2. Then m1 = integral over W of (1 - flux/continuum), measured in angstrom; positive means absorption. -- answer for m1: -1.5 angstrom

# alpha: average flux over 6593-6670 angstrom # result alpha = 11.7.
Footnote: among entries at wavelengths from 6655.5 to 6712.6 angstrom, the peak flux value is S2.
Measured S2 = 12.7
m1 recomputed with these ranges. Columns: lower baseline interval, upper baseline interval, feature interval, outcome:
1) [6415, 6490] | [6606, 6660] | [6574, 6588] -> -0.42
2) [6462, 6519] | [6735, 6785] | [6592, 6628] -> -0.17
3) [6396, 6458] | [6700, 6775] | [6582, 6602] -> 0.06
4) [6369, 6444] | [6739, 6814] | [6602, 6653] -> 1.75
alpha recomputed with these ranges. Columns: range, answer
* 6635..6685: 11.5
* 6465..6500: 11.5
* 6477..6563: 11.9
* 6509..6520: 12.1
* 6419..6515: 11.8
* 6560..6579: 12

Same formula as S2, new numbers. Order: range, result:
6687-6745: 12.9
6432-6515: 13.8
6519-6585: 13.6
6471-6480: 13.5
